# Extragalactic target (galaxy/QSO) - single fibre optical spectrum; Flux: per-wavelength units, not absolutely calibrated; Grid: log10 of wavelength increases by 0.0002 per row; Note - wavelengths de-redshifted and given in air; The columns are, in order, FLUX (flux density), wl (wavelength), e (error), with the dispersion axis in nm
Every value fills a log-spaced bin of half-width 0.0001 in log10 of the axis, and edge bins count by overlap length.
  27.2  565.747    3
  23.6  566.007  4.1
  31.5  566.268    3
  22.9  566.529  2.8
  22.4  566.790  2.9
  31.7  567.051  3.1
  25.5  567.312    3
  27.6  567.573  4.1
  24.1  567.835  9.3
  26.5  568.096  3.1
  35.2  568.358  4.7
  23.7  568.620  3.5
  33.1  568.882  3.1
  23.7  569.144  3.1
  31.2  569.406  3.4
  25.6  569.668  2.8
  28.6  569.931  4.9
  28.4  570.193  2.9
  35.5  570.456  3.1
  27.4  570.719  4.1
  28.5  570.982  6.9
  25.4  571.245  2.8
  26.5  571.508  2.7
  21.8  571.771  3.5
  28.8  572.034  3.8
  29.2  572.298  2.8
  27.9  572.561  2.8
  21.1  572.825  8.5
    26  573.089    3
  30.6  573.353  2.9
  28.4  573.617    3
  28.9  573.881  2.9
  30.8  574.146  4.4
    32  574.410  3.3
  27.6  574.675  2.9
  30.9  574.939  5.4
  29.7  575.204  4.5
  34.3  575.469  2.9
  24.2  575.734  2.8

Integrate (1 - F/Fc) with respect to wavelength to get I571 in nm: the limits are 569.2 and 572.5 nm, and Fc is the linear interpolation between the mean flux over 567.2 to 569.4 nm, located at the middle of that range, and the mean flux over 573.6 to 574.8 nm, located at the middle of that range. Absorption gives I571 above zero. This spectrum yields 0.06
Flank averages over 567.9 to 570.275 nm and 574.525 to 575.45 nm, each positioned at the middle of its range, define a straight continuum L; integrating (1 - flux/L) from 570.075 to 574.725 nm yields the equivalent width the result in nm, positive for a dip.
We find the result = 0.20 nm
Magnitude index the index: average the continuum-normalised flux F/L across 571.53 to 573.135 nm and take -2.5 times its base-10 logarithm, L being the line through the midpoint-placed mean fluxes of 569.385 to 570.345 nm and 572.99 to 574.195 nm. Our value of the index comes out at 0.11 mag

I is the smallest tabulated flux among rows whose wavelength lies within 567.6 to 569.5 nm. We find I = 23.7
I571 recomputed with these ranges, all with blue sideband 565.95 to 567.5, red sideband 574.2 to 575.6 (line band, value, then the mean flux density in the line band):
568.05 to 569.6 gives -0.07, 28.9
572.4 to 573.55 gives 0.13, 26.6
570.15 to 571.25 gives -0.03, 29.5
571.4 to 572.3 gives 0.09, 26.2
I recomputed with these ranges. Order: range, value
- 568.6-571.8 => 21.8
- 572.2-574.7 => 21.1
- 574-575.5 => 27.6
